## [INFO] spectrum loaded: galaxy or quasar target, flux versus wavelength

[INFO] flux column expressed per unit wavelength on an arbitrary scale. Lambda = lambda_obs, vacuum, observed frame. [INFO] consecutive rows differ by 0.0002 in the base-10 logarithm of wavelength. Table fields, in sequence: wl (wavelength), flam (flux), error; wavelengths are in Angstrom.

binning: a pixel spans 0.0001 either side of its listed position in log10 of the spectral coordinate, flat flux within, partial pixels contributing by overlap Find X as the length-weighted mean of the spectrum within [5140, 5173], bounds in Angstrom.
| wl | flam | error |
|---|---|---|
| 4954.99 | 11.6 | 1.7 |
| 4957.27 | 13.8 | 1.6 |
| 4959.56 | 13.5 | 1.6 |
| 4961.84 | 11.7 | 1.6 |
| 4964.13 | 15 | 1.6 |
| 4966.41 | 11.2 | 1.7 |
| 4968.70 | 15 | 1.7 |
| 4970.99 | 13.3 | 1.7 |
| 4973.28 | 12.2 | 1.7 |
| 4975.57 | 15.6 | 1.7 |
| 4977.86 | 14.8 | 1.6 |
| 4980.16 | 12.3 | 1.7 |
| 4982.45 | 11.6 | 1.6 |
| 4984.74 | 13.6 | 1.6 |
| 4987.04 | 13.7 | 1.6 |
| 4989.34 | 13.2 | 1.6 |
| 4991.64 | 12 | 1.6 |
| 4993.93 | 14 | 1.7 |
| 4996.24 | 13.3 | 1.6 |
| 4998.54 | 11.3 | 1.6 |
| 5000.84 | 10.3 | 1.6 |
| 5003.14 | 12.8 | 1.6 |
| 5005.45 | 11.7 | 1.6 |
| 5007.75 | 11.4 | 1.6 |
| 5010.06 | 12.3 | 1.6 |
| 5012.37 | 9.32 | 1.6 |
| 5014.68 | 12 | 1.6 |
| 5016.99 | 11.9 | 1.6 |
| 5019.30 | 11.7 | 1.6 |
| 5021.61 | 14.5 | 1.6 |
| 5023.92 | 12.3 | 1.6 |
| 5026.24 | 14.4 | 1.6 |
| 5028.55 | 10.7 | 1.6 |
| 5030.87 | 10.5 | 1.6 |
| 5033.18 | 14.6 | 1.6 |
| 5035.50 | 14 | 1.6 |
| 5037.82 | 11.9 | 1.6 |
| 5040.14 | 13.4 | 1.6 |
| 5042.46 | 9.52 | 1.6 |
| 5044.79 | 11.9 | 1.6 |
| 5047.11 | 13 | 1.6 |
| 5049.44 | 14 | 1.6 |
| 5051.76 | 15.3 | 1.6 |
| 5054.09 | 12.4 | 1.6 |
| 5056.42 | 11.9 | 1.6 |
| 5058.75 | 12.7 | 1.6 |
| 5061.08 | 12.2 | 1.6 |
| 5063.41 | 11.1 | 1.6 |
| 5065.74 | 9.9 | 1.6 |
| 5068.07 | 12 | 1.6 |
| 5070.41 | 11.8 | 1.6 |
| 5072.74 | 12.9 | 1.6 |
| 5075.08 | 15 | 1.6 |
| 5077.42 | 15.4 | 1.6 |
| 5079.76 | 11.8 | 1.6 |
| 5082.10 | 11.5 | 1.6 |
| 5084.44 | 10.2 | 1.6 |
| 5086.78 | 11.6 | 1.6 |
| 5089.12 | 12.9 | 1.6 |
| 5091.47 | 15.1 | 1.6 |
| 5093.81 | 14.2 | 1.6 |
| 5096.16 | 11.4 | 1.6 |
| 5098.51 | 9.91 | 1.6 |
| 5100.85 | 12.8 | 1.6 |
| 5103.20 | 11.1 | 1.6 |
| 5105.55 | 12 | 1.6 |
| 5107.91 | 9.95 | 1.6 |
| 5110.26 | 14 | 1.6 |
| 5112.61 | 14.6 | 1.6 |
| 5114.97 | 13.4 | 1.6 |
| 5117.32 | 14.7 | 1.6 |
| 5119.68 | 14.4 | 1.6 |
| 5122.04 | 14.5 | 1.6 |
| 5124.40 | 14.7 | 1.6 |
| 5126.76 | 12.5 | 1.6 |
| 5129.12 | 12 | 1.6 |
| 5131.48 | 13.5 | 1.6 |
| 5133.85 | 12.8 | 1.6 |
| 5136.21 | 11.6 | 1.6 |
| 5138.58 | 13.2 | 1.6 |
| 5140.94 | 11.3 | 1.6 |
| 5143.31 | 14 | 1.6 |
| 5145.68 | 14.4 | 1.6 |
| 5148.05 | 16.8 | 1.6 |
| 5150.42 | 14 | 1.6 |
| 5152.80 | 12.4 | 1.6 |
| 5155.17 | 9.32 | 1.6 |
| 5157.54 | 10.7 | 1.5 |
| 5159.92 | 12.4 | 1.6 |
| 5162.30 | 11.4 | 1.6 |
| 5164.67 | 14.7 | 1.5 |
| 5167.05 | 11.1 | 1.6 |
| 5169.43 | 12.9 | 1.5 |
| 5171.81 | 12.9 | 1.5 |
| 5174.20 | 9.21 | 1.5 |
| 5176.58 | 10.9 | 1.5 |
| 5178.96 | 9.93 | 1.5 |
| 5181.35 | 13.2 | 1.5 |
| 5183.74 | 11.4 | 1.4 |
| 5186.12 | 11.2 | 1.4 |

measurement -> 12.7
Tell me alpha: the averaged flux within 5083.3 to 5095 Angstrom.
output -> 12.8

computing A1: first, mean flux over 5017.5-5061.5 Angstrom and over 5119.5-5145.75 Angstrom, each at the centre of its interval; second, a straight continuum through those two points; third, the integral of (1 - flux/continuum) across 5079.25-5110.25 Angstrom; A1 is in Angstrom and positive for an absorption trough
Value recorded 2.4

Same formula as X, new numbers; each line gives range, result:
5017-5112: 12.4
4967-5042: 12.6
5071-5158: 12.9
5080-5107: 12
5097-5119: 12.5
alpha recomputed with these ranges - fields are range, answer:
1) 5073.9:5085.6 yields 12.8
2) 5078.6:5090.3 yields 11.6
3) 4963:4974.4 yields 13.3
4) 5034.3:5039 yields 13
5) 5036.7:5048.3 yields 11.9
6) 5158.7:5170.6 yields 12.5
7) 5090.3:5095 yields 14.6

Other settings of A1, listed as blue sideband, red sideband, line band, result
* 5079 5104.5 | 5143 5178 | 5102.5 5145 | -2.9 Angstrom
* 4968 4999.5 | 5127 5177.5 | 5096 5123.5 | -0.3 Angstrom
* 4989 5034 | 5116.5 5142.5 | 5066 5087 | 0.6 Angstrom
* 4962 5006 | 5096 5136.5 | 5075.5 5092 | 0.3 Angstrom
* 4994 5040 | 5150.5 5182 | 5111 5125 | -3.0 Angstrom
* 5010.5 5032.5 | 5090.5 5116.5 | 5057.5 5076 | 0.3 Angstrom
